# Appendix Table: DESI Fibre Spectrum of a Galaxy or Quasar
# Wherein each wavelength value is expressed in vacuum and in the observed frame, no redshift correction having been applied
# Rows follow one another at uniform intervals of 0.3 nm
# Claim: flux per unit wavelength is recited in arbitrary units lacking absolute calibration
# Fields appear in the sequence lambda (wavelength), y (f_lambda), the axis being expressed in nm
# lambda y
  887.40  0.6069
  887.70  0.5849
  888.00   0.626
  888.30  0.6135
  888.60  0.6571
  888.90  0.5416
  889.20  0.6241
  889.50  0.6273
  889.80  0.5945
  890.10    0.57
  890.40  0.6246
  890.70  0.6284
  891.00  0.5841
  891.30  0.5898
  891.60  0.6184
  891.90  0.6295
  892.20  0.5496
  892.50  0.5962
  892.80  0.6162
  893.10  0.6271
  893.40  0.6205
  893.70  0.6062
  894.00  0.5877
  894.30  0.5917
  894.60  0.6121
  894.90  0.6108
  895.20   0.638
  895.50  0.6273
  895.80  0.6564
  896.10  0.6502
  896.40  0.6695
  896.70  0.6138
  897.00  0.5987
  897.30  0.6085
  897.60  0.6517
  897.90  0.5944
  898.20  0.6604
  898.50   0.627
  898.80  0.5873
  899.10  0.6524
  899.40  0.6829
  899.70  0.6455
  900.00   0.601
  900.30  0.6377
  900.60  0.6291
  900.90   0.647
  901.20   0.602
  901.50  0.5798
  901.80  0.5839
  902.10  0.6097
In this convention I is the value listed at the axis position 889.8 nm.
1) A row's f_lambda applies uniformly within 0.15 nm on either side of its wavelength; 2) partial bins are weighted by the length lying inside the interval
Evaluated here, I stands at 0.5945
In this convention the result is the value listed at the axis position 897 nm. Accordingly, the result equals 0.5987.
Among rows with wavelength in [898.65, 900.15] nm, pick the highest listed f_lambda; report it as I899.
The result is 0.6829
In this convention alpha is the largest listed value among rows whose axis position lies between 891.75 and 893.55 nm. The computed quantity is 0.6295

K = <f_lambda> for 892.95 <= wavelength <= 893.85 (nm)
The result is 0.618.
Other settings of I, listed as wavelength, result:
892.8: 0.6162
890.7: 0.6284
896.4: 0.6695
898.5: 0.627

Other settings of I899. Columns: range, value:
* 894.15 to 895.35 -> 0.638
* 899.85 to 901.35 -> 0.647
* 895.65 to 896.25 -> 0.6564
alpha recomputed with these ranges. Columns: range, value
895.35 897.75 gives 0.6695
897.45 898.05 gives 0.6517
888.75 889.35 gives 0.6241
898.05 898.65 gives 0.6604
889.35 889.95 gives 0.6273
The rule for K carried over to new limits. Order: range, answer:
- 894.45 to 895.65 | 0.622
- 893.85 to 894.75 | 0.597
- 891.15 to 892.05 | 0.613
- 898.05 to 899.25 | 0.632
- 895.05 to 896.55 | 0.648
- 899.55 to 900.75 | 0.628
